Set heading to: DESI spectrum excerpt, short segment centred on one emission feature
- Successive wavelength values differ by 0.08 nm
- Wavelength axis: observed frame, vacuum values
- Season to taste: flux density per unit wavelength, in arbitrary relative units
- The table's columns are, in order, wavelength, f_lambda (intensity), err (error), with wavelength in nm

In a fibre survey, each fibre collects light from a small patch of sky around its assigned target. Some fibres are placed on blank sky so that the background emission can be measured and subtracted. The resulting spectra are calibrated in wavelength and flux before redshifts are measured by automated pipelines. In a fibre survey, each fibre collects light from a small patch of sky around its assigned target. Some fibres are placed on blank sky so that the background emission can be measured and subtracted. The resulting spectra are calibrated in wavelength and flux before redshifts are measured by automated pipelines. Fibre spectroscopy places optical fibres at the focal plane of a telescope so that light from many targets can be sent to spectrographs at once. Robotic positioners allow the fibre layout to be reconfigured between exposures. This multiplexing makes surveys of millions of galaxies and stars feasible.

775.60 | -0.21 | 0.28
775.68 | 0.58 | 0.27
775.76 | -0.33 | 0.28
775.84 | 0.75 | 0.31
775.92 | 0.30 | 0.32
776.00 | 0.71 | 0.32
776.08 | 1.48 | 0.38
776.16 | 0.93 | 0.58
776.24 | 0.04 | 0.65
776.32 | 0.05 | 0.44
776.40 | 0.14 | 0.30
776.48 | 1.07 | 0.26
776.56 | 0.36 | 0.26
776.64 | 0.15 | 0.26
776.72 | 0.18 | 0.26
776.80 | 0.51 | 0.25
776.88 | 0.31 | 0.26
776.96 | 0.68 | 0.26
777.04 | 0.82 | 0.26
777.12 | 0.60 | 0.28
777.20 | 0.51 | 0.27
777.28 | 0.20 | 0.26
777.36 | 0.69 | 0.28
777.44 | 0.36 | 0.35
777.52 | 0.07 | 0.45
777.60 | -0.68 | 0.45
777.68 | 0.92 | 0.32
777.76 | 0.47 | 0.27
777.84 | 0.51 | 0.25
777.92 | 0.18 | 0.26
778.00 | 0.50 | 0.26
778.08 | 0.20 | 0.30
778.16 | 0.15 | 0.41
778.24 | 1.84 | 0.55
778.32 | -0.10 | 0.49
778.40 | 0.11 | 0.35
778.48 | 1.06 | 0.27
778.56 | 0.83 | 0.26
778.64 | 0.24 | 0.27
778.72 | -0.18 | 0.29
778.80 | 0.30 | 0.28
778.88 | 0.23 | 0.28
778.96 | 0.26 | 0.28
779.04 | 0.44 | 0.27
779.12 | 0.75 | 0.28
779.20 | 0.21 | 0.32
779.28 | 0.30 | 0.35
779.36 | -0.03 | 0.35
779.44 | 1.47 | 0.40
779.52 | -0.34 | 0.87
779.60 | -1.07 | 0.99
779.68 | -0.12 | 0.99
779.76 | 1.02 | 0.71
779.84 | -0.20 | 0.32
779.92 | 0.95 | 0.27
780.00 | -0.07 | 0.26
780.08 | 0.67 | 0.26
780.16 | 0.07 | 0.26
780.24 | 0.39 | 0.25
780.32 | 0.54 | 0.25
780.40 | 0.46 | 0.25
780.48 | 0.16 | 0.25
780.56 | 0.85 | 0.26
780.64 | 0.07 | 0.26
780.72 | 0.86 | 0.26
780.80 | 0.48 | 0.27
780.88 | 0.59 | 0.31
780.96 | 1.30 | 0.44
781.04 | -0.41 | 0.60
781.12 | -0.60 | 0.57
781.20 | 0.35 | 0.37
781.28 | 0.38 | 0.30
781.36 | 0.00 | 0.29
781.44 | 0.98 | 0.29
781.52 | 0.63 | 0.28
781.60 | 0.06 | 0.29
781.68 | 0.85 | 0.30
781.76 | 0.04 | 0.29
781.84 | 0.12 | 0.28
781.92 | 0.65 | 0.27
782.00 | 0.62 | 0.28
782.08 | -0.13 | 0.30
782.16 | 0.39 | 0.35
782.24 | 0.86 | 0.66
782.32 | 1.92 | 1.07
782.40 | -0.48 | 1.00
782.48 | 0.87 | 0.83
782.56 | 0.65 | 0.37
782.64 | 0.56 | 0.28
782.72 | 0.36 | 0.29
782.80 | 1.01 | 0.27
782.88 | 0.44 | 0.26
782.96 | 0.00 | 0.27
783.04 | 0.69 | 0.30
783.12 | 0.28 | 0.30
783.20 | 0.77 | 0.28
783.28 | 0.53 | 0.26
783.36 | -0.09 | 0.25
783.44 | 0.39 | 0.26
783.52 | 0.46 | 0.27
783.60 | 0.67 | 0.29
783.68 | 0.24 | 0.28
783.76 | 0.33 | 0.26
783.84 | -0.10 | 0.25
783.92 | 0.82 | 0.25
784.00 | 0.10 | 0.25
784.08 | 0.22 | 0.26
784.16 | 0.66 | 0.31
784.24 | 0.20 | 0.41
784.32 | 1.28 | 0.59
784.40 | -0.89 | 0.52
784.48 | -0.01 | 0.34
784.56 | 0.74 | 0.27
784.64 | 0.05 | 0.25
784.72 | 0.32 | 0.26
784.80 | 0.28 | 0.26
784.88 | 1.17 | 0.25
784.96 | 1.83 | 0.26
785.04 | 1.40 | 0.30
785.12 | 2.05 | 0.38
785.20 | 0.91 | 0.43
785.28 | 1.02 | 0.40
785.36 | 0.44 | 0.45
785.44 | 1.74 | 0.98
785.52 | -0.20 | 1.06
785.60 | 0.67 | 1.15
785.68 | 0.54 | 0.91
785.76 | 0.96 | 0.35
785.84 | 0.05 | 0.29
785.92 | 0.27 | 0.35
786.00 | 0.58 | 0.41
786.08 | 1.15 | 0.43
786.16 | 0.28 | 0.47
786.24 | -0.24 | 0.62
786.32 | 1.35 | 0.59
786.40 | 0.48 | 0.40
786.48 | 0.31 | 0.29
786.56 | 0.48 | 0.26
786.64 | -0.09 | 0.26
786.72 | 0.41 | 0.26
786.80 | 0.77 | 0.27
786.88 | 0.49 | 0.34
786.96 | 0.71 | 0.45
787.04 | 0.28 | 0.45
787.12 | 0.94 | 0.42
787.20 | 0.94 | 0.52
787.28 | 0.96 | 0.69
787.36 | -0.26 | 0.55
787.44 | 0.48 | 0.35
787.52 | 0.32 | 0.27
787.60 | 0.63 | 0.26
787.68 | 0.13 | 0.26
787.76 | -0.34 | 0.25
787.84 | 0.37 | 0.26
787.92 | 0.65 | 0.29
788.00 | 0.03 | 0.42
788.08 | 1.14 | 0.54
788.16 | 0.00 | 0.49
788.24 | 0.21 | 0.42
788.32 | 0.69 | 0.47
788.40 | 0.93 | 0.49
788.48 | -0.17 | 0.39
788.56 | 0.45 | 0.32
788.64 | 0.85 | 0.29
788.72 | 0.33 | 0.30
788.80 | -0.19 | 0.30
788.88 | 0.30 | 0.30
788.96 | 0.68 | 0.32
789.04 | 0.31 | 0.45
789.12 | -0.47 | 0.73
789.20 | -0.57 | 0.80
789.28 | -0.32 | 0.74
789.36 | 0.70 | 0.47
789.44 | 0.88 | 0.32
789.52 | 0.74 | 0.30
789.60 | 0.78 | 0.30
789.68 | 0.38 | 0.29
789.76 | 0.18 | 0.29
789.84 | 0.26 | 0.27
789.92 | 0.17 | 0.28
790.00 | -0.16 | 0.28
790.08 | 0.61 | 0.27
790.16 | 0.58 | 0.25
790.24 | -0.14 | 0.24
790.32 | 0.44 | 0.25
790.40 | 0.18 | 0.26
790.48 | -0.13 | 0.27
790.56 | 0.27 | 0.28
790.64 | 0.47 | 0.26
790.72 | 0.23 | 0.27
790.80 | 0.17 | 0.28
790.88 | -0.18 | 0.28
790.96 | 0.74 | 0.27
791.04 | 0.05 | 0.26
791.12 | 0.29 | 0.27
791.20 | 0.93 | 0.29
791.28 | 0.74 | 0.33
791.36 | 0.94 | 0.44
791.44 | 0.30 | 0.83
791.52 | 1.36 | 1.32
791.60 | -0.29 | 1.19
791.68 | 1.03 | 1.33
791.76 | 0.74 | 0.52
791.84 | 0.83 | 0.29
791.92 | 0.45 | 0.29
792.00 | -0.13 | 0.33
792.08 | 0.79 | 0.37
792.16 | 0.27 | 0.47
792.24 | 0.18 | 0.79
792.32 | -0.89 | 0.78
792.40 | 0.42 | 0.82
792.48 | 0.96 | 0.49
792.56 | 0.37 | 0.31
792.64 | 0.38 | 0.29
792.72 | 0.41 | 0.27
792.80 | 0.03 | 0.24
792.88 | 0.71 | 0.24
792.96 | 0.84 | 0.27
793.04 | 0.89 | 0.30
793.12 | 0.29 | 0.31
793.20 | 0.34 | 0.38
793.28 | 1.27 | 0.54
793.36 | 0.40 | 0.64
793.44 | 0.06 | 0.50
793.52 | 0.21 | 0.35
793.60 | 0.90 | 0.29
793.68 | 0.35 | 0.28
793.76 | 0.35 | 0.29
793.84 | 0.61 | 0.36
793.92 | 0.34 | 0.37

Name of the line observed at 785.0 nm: Hgamma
